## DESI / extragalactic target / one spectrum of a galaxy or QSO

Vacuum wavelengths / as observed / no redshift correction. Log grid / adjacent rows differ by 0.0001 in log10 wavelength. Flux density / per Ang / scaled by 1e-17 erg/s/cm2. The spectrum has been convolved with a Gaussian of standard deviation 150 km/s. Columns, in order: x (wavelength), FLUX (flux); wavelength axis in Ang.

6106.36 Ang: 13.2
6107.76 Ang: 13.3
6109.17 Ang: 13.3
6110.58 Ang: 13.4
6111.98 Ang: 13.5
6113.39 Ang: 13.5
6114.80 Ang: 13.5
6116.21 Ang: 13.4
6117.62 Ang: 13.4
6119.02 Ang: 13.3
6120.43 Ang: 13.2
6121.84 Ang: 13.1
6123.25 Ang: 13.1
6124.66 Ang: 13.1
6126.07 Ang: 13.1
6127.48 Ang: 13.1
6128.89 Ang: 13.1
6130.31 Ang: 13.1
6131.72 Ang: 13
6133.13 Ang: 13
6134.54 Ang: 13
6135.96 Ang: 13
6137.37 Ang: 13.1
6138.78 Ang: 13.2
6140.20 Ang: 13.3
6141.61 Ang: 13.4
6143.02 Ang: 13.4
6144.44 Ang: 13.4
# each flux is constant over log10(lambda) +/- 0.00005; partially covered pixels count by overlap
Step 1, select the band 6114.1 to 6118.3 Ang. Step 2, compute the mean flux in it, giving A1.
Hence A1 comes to 13.4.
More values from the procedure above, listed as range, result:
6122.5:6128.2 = 13.1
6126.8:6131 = 13.1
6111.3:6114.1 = 13.5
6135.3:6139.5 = 13.1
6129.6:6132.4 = 13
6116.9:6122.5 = 13.3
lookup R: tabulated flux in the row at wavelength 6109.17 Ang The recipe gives 13.3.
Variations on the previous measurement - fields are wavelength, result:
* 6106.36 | 13.2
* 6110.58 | 13.4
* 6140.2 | 13.3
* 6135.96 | 13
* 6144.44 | 13.4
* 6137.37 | 13.1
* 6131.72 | 13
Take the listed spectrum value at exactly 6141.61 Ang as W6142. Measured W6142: 13.4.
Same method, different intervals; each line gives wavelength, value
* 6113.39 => 13.5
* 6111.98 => 13.5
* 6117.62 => 13.4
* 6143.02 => 13.4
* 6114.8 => 13.5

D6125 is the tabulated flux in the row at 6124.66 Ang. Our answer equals 13.1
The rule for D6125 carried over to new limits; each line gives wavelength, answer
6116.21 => 13.4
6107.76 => 13.3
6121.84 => 13.1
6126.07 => 13.1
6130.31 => 13.1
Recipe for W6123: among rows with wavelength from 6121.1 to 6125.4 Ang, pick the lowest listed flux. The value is 13.1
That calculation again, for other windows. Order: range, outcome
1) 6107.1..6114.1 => 13.3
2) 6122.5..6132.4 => 13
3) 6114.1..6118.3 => 13.4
